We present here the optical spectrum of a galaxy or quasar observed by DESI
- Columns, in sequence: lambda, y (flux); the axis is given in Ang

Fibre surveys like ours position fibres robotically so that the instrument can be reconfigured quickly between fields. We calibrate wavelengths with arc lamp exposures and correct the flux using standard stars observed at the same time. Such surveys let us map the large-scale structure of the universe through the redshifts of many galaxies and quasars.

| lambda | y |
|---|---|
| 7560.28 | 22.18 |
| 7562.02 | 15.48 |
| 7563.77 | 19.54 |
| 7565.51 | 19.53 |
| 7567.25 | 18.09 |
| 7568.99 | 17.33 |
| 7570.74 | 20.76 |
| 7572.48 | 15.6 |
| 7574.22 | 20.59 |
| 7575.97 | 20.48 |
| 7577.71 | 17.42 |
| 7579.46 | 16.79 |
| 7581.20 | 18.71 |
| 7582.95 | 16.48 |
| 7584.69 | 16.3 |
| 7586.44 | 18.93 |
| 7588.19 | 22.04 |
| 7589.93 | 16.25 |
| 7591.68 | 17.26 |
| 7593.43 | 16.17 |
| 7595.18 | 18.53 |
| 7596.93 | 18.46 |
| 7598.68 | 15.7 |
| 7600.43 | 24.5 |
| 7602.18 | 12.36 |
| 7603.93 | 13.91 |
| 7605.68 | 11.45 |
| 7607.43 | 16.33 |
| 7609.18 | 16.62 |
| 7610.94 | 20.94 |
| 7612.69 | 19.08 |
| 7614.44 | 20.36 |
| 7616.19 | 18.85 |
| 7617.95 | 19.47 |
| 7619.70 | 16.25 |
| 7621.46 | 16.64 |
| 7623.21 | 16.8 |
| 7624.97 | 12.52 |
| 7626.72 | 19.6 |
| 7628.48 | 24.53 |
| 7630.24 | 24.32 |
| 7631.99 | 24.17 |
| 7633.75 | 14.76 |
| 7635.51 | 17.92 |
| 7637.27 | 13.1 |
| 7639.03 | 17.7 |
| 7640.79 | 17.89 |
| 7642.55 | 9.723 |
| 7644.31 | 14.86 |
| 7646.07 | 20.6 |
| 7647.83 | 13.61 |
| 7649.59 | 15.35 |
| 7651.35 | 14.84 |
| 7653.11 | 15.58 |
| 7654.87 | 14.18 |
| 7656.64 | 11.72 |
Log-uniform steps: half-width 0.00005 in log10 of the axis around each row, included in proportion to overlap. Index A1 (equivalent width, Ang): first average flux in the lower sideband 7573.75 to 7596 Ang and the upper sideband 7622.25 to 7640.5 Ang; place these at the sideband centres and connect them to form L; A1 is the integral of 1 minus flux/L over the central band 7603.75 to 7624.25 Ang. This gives 1.18 Ang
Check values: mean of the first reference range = 18.1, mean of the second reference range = 18.5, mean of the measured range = 17.3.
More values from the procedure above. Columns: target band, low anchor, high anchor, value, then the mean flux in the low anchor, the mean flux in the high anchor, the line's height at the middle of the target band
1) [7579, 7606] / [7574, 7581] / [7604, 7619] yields 1.46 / 18.6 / 17.7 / 18.2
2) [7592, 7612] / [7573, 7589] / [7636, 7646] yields 0.63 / 18.6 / 15.3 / 17.4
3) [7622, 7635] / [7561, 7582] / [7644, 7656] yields -2.48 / 18.4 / 15.5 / 16.3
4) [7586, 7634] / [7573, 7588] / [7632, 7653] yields -2.90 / 18.3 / 15.8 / 17.1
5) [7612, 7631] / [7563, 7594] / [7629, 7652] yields -1.70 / 18.3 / 17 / 17.4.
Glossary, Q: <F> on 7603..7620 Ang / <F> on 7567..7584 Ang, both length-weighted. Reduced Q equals 0.95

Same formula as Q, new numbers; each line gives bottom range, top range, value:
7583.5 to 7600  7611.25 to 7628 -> 1.01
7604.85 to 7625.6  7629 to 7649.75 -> 1.00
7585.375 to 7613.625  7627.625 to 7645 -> 1.03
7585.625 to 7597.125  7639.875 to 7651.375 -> 0.84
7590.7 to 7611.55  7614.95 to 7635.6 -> 1.12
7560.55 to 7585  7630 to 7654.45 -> 0.91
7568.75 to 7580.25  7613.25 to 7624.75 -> 0.96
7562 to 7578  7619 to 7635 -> 1.01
